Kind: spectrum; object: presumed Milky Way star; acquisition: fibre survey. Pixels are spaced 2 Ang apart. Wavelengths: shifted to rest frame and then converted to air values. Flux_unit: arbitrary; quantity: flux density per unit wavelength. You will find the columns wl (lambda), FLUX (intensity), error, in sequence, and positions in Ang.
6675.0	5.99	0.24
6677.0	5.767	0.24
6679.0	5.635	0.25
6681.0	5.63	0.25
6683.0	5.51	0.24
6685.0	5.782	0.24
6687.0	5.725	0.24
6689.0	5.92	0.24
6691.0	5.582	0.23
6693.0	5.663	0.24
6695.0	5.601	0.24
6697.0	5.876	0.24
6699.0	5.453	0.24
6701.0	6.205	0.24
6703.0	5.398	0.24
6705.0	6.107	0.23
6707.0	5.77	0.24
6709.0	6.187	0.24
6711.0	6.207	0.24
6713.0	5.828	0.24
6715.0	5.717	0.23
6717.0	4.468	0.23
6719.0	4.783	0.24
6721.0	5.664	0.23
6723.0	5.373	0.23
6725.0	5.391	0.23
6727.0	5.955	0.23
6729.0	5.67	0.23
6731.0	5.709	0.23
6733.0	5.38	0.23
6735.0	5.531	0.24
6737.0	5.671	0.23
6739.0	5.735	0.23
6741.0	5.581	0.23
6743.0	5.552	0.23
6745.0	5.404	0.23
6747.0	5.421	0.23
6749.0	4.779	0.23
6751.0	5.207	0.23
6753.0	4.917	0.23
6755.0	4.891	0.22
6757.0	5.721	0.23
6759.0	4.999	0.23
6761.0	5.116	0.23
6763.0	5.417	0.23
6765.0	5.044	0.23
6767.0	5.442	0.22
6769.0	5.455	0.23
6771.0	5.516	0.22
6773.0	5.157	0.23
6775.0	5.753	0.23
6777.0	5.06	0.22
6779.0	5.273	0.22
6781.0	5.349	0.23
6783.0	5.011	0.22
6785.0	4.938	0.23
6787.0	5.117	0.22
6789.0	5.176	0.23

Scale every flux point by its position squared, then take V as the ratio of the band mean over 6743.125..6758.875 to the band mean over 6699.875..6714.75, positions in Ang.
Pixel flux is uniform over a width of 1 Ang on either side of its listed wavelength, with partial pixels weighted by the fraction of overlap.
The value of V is 0.9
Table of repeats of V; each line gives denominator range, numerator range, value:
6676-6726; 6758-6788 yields 0.95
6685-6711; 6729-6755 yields 0.94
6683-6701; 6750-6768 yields 0.93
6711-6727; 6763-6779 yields 1.00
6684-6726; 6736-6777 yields 0.96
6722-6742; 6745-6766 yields 0.93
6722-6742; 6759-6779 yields 0.96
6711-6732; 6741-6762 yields 0.96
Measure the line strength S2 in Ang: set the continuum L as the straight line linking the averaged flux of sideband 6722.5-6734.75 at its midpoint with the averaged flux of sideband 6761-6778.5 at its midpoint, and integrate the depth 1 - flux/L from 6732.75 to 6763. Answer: 0.8 Ang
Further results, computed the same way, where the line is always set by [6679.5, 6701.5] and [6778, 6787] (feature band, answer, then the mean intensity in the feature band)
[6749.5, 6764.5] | 0.38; 5.16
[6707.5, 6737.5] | -0.32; 5.57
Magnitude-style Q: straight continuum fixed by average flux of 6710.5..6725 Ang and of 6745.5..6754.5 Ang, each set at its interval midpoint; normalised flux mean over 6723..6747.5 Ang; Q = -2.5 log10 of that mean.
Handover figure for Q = -0.069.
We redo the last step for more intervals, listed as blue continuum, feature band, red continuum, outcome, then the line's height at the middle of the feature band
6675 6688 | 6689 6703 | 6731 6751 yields -0.02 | 5.64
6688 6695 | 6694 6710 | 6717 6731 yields -0.04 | 5.61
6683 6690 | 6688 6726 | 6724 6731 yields 0.02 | 5.72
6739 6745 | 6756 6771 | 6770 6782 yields 0.02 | 5.43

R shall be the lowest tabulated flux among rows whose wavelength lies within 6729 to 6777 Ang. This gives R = 4.779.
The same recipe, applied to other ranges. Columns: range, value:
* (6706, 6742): 4.468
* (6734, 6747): 5.404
